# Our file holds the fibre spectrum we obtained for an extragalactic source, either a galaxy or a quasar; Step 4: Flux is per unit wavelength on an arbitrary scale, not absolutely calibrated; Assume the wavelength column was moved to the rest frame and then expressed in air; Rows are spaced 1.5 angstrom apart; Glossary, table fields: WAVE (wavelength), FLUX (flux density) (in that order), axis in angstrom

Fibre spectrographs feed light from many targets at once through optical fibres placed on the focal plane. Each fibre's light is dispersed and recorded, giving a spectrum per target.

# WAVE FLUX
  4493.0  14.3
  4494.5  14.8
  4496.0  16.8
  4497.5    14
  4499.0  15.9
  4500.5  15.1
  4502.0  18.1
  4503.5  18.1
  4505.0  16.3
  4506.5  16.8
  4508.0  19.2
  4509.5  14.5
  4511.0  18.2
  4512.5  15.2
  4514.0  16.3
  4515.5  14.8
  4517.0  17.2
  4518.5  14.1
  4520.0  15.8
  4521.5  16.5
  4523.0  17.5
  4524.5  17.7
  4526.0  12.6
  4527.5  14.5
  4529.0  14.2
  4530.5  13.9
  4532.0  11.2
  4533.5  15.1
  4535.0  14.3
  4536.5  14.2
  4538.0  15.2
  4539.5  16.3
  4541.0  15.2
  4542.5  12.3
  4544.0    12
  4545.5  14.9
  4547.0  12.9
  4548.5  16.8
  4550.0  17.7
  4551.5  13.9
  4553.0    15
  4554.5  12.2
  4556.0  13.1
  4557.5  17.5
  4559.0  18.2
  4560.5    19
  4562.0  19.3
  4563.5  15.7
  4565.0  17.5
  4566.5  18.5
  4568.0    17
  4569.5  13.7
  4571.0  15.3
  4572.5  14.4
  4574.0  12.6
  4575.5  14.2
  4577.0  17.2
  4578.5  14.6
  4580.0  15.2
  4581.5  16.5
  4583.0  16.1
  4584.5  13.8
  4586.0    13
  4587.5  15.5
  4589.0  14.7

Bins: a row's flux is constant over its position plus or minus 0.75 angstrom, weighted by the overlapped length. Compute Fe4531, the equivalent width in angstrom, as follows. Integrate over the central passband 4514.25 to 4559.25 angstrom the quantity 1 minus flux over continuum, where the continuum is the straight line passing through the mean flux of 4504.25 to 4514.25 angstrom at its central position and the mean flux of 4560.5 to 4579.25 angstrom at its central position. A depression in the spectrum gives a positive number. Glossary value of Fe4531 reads 4.0 angstrom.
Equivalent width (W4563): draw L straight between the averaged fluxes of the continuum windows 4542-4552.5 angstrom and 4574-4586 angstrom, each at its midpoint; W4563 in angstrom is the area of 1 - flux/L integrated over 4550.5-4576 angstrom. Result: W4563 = -1.8 angstrom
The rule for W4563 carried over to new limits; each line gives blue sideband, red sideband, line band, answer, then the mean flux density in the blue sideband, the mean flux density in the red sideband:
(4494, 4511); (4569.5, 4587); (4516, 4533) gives 1.0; 16.4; 14.8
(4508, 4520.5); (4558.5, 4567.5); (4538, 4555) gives 2.7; 16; 18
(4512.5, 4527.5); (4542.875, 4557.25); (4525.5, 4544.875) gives 1.4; 15.7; 14.3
